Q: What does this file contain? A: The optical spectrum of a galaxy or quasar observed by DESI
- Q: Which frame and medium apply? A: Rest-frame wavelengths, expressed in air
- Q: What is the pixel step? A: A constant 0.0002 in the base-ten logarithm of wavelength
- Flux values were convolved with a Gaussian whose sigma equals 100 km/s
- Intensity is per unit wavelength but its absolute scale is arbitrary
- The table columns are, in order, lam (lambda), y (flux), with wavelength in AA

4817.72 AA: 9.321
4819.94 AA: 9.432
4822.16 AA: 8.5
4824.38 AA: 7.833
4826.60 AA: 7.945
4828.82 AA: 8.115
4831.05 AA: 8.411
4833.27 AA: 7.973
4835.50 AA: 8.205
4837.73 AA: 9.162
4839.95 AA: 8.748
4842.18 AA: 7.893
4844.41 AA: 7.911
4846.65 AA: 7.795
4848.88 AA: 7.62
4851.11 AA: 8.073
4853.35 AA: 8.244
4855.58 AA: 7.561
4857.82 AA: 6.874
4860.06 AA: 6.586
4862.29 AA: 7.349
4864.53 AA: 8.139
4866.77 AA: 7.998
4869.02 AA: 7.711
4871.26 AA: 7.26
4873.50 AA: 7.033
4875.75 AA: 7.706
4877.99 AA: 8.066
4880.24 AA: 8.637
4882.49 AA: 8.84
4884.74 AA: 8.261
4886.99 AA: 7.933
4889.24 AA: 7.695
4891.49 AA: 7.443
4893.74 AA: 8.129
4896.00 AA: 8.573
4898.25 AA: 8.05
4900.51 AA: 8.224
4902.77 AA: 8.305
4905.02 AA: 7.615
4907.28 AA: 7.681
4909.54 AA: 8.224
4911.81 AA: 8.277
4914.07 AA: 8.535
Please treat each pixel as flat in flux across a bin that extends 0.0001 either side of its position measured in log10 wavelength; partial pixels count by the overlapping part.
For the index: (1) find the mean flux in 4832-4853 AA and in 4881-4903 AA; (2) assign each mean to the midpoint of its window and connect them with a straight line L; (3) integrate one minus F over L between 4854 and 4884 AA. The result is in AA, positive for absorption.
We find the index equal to 1.7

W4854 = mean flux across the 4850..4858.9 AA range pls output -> 7.69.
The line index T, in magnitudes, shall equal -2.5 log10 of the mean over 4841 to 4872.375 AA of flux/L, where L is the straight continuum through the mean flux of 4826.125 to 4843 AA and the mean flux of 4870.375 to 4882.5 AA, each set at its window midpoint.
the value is 0.06 mag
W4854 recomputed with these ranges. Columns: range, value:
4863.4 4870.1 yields 7.94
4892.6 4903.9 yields 8.26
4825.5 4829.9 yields 8.04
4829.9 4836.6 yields 8.19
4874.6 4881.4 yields 8.13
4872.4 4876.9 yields 7.38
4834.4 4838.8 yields 8.68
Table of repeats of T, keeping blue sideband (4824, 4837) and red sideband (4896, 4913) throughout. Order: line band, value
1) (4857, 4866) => 0.12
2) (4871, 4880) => 0.06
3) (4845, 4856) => 0.03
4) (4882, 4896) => 0.01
